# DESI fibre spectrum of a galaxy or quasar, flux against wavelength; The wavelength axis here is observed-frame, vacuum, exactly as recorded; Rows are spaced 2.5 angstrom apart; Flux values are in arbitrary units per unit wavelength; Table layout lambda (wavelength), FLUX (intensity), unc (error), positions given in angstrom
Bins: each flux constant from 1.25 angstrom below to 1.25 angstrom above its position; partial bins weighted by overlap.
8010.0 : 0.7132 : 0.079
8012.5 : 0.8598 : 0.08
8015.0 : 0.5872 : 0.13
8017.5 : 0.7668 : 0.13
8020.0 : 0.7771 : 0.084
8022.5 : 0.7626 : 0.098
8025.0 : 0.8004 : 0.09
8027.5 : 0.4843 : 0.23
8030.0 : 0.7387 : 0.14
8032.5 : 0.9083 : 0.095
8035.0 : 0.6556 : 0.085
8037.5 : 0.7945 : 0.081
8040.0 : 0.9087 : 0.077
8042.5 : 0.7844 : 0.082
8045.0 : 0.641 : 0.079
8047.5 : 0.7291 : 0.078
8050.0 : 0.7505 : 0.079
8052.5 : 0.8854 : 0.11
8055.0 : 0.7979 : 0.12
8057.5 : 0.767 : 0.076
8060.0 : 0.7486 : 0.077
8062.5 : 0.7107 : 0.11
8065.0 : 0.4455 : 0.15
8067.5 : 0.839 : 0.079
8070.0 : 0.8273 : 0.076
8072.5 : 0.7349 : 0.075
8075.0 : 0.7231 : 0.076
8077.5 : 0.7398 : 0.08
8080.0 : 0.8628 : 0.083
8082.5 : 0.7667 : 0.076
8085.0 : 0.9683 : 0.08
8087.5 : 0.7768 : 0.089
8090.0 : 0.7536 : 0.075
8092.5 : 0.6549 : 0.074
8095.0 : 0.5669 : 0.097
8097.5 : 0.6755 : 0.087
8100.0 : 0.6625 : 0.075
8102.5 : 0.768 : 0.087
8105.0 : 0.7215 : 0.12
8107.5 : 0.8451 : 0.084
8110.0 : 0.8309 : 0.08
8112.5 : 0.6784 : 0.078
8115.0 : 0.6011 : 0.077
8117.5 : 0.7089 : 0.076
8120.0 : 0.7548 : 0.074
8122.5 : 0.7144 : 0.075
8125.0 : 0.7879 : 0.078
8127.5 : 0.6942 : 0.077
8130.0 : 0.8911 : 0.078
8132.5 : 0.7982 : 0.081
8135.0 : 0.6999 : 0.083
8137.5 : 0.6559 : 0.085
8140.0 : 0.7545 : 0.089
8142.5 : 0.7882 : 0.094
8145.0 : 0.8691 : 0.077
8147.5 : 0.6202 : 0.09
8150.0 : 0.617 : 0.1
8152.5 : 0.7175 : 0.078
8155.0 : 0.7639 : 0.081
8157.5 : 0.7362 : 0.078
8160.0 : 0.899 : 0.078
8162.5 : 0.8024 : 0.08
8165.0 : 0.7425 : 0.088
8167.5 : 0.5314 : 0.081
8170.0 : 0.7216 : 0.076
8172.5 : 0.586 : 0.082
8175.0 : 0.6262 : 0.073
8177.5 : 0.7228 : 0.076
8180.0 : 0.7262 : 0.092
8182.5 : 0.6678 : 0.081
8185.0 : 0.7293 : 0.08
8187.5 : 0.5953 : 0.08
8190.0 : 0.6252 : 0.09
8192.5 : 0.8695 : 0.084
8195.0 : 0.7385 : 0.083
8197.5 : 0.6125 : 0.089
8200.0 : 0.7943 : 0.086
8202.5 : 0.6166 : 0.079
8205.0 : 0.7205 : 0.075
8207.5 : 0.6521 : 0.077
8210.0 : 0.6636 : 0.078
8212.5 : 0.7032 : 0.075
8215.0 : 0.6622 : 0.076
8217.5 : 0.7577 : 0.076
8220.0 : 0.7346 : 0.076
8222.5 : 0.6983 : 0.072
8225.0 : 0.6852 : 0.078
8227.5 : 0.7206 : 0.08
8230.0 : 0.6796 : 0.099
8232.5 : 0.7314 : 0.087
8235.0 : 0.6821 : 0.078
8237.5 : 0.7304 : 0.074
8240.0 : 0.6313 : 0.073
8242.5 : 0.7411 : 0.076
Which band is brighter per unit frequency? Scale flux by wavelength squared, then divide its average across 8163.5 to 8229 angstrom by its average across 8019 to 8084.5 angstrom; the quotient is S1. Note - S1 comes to 0.9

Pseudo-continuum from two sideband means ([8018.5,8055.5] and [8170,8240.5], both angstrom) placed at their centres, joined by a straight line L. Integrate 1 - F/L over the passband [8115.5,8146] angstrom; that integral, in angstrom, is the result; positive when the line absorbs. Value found -1.4 angstrom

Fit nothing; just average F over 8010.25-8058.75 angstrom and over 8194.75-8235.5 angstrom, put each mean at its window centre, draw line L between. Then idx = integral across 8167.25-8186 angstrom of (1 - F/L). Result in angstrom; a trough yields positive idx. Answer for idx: 1.0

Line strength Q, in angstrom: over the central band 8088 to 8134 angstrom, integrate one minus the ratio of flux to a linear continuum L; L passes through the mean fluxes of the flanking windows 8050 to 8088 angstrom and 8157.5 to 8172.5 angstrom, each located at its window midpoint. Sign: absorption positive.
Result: 1.40 angstrom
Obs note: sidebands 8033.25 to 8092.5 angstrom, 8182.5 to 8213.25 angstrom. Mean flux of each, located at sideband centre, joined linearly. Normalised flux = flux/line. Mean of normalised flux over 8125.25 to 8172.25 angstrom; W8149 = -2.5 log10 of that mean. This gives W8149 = -0.03 mag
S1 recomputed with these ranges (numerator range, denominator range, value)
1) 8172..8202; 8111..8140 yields 0.96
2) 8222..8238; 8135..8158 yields 0.99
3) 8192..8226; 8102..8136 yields 0.96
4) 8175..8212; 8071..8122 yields 0.96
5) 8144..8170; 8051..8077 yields 1.00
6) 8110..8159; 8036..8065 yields 0.99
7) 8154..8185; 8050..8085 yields 0.95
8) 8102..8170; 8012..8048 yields 1.02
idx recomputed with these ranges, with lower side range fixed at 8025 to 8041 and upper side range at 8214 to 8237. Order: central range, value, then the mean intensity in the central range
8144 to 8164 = -0.8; 0.752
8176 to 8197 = 0.3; 0.705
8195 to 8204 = 0.4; 0.685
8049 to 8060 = -0.7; 0.795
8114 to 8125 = 0.3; 0.708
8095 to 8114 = 0.2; 0.727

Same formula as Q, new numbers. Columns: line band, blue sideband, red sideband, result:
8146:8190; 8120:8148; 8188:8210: 1.94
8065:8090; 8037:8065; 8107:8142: -1.02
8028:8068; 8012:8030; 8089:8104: -2.69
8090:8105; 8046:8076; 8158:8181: 1.13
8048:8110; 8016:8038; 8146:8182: -2.22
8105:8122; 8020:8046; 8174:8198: -0.32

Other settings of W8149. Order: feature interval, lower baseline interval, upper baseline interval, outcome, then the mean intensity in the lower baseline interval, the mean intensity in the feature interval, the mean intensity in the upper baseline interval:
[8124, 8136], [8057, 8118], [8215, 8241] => -0.07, 0.735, 0.776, 0.704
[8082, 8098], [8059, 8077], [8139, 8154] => -0.03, 0.719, 0.739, 0.728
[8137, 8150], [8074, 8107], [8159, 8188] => -0.03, 0.744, 0.731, 0.697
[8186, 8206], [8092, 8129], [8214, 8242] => 0.01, 0.713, 0.697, 0.703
